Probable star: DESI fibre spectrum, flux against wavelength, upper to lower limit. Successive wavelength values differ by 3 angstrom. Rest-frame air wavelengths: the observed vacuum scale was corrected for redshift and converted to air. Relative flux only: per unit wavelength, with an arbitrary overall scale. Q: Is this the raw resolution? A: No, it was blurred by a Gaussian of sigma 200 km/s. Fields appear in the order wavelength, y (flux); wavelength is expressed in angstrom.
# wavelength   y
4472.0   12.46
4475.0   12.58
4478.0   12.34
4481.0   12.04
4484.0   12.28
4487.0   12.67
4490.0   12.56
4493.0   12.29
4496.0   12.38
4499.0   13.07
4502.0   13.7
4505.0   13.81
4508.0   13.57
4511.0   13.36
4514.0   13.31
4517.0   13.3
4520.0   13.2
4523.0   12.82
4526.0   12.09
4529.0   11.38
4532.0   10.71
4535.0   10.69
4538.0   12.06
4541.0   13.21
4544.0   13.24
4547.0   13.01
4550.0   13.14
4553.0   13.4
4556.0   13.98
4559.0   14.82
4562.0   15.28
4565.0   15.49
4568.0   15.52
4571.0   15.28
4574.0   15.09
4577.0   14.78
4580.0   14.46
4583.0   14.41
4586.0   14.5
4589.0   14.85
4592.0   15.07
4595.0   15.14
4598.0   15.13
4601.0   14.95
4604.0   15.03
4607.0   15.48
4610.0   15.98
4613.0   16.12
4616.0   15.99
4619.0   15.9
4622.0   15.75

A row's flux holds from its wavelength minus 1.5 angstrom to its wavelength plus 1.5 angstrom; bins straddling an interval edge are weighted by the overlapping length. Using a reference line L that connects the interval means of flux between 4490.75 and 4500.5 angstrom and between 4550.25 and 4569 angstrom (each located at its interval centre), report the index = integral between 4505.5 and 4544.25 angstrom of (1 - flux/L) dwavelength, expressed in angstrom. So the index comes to 2.7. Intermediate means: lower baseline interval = 12.6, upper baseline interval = 14.6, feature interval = 12.5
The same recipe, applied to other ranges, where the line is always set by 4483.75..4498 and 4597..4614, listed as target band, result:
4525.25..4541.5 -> 2.39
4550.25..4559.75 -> 0.17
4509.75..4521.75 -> -0.15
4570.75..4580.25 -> -0.16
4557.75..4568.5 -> -0.69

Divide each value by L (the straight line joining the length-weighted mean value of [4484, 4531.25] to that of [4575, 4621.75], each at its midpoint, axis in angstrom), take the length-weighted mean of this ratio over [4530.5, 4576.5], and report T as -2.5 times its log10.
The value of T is 0.03 mag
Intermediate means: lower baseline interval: 12.8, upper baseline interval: 15.2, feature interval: 13.7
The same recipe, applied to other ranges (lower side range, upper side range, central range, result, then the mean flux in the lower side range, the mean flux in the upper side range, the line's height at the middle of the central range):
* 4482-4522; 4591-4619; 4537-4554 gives 0.083 mag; 13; 15.5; 14.1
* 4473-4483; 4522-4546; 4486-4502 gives -0.040 mag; 12.3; 12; 12.2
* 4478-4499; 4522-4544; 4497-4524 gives -0.099 mag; 12.4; 11.9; 12.2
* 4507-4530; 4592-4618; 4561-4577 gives -0.065 mag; 12.9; 15.5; 14.4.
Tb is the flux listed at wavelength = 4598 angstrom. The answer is 15.13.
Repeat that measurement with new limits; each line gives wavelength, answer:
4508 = 13.57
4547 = 13.01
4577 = 14.78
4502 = 13.7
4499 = 13.07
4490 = 12.56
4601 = 14.95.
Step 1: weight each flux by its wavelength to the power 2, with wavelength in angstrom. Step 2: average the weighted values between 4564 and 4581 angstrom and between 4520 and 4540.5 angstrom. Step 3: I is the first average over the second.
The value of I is 1.30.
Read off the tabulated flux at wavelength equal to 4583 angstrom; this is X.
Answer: 14.41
